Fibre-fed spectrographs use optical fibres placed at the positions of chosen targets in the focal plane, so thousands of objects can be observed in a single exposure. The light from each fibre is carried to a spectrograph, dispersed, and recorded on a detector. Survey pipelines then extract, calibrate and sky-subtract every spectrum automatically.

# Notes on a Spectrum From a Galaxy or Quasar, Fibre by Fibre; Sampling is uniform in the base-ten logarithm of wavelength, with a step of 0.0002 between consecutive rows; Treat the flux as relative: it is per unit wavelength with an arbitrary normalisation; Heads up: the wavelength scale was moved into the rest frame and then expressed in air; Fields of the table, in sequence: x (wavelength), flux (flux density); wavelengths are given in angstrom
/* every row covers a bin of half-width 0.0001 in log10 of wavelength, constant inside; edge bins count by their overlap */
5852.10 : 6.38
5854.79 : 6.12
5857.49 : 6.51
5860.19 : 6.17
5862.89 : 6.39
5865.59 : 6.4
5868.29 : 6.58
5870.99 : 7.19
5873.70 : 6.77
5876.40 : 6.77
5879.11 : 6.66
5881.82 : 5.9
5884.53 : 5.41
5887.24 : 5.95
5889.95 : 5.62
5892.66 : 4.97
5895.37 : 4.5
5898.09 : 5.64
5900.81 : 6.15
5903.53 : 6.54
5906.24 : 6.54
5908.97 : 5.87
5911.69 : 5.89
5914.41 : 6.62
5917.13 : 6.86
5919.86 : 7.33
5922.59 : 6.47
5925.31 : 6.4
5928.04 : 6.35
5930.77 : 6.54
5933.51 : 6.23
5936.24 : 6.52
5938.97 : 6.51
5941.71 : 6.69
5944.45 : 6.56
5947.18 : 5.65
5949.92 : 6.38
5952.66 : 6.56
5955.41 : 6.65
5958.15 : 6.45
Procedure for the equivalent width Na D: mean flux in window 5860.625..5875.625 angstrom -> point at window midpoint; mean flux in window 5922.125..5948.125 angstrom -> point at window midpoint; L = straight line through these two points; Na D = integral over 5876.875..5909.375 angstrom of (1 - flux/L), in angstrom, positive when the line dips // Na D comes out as 3.5 angstrom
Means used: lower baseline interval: 6.64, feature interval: 5.84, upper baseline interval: 6.4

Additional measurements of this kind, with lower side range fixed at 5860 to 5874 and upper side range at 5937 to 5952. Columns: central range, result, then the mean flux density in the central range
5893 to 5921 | 1.5 angstrom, 6.14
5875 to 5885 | 0.5 angstrom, 6.26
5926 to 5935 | 0.1 angstrom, 6.37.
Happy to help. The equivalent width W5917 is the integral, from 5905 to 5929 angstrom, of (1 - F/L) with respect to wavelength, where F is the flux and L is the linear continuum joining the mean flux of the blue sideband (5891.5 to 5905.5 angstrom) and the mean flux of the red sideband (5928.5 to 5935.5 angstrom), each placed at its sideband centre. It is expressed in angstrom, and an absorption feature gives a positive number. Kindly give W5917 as -1.8 angstrom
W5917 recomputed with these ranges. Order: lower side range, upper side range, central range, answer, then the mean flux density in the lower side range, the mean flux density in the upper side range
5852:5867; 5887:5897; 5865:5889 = -2.8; 6.33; 5.2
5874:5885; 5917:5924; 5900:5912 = 0.8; 6.3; 6.89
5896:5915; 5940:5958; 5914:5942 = -1.5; 6.09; 6.42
